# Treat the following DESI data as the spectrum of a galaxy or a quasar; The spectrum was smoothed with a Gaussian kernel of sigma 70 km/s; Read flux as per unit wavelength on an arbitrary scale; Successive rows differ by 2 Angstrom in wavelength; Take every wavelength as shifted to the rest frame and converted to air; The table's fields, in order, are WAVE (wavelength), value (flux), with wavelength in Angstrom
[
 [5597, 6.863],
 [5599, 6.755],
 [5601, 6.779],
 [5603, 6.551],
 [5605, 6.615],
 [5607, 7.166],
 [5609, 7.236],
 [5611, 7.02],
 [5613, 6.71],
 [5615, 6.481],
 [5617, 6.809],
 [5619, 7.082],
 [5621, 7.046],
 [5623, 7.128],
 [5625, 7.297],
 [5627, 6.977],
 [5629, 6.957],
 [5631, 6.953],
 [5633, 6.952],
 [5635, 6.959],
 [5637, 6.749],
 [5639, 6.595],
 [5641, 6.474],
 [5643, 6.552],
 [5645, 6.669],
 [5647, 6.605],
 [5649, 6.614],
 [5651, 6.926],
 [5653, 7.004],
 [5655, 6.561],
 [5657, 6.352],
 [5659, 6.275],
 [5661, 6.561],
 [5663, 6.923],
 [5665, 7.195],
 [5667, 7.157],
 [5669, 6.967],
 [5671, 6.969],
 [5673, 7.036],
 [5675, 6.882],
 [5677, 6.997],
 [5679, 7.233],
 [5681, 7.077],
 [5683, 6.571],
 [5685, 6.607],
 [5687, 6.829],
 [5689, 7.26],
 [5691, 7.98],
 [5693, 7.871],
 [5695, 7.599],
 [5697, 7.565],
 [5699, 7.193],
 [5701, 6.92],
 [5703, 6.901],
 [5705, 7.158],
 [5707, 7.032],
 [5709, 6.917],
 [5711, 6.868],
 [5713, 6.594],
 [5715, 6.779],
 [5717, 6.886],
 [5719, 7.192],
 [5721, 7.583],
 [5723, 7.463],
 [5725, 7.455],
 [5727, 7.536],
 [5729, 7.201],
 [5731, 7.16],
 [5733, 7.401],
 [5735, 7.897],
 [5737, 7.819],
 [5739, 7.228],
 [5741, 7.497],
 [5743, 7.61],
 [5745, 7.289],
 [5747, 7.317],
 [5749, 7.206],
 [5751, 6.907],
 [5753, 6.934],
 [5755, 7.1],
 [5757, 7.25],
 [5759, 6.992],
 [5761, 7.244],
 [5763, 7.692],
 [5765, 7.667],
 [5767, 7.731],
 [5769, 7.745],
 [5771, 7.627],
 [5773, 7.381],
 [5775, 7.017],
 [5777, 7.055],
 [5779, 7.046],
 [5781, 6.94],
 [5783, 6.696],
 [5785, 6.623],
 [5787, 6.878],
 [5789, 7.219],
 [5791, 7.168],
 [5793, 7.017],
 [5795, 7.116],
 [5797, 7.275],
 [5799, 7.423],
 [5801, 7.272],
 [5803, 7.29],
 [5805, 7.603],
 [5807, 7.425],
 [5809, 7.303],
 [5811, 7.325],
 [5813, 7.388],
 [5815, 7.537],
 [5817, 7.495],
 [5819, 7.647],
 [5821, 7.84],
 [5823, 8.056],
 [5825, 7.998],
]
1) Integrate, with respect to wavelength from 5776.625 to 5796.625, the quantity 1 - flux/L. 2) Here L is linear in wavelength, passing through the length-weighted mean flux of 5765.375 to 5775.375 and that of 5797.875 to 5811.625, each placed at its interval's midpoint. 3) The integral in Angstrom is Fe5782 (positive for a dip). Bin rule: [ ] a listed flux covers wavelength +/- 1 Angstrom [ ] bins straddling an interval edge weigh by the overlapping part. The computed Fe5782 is 1.3 Angstrom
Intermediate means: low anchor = 7.54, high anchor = 7.38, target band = 6.98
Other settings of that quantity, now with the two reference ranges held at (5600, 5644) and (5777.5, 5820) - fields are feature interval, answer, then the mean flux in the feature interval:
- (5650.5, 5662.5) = 0.6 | 6.61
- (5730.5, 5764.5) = -1.0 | 7.33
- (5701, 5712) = 0.1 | 6.97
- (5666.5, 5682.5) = -0.1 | 7.02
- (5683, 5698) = -0.7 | 7.33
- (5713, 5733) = -0.4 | 7.23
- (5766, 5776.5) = -0.5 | 7.48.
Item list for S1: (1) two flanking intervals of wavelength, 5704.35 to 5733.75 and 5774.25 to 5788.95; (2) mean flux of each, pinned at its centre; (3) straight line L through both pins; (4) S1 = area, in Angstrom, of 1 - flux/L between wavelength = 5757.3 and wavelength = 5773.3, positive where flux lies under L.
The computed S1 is -1.2 Angstrom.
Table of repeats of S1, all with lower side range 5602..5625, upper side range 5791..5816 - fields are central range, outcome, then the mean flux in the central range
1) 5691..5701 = -0.6 Angstrom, 7.54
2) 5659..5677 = 0.3 Angstrom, 6.93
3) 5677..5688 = 0.3 Angstrom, 6.88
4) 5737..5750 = -0.4 Angstrom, 7.39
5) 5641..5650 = 0.5 Angstrom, 6.59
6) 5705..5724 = 0.2 Angstrom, 7.04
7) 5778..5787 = 0.6 Angstrom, 6.83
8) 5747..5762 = 0.2 Angstrom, 7.11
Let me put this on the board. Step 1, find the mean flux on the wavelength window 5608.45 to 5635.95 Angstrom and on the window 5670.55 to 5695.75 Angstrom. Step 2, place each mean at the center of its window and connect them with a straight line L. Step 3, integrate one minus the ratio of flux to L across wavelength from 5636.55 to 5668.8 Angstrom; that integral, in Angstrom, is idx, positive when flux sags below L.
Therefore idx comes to 1.6 Angstrom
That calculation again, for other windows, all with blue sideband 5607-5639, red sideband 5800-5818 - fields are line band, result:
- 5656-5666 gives 0.5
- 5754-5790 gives 0.5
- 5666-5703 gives -0.2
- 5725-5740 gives -0.5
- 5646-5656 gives 0.4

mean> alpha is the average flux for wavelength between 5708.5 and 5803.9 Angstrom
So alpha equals 7.23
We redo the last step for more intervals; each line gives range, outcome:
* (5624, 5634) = 7.03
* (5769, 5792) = 7.09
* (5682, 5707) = 7.2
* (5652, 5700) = 7.03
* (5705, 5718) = 6.87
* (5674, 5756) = 7.21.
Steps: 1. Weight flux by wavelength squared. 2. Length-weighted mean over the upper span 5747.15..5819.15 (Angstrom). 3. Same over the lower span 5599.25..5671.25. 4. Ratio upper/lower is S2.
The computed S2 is 1.12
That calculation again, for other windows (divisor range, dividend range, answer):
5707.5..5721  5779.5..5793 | 1.03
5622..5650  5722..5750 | 1.13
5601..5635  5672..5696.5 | 1.06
